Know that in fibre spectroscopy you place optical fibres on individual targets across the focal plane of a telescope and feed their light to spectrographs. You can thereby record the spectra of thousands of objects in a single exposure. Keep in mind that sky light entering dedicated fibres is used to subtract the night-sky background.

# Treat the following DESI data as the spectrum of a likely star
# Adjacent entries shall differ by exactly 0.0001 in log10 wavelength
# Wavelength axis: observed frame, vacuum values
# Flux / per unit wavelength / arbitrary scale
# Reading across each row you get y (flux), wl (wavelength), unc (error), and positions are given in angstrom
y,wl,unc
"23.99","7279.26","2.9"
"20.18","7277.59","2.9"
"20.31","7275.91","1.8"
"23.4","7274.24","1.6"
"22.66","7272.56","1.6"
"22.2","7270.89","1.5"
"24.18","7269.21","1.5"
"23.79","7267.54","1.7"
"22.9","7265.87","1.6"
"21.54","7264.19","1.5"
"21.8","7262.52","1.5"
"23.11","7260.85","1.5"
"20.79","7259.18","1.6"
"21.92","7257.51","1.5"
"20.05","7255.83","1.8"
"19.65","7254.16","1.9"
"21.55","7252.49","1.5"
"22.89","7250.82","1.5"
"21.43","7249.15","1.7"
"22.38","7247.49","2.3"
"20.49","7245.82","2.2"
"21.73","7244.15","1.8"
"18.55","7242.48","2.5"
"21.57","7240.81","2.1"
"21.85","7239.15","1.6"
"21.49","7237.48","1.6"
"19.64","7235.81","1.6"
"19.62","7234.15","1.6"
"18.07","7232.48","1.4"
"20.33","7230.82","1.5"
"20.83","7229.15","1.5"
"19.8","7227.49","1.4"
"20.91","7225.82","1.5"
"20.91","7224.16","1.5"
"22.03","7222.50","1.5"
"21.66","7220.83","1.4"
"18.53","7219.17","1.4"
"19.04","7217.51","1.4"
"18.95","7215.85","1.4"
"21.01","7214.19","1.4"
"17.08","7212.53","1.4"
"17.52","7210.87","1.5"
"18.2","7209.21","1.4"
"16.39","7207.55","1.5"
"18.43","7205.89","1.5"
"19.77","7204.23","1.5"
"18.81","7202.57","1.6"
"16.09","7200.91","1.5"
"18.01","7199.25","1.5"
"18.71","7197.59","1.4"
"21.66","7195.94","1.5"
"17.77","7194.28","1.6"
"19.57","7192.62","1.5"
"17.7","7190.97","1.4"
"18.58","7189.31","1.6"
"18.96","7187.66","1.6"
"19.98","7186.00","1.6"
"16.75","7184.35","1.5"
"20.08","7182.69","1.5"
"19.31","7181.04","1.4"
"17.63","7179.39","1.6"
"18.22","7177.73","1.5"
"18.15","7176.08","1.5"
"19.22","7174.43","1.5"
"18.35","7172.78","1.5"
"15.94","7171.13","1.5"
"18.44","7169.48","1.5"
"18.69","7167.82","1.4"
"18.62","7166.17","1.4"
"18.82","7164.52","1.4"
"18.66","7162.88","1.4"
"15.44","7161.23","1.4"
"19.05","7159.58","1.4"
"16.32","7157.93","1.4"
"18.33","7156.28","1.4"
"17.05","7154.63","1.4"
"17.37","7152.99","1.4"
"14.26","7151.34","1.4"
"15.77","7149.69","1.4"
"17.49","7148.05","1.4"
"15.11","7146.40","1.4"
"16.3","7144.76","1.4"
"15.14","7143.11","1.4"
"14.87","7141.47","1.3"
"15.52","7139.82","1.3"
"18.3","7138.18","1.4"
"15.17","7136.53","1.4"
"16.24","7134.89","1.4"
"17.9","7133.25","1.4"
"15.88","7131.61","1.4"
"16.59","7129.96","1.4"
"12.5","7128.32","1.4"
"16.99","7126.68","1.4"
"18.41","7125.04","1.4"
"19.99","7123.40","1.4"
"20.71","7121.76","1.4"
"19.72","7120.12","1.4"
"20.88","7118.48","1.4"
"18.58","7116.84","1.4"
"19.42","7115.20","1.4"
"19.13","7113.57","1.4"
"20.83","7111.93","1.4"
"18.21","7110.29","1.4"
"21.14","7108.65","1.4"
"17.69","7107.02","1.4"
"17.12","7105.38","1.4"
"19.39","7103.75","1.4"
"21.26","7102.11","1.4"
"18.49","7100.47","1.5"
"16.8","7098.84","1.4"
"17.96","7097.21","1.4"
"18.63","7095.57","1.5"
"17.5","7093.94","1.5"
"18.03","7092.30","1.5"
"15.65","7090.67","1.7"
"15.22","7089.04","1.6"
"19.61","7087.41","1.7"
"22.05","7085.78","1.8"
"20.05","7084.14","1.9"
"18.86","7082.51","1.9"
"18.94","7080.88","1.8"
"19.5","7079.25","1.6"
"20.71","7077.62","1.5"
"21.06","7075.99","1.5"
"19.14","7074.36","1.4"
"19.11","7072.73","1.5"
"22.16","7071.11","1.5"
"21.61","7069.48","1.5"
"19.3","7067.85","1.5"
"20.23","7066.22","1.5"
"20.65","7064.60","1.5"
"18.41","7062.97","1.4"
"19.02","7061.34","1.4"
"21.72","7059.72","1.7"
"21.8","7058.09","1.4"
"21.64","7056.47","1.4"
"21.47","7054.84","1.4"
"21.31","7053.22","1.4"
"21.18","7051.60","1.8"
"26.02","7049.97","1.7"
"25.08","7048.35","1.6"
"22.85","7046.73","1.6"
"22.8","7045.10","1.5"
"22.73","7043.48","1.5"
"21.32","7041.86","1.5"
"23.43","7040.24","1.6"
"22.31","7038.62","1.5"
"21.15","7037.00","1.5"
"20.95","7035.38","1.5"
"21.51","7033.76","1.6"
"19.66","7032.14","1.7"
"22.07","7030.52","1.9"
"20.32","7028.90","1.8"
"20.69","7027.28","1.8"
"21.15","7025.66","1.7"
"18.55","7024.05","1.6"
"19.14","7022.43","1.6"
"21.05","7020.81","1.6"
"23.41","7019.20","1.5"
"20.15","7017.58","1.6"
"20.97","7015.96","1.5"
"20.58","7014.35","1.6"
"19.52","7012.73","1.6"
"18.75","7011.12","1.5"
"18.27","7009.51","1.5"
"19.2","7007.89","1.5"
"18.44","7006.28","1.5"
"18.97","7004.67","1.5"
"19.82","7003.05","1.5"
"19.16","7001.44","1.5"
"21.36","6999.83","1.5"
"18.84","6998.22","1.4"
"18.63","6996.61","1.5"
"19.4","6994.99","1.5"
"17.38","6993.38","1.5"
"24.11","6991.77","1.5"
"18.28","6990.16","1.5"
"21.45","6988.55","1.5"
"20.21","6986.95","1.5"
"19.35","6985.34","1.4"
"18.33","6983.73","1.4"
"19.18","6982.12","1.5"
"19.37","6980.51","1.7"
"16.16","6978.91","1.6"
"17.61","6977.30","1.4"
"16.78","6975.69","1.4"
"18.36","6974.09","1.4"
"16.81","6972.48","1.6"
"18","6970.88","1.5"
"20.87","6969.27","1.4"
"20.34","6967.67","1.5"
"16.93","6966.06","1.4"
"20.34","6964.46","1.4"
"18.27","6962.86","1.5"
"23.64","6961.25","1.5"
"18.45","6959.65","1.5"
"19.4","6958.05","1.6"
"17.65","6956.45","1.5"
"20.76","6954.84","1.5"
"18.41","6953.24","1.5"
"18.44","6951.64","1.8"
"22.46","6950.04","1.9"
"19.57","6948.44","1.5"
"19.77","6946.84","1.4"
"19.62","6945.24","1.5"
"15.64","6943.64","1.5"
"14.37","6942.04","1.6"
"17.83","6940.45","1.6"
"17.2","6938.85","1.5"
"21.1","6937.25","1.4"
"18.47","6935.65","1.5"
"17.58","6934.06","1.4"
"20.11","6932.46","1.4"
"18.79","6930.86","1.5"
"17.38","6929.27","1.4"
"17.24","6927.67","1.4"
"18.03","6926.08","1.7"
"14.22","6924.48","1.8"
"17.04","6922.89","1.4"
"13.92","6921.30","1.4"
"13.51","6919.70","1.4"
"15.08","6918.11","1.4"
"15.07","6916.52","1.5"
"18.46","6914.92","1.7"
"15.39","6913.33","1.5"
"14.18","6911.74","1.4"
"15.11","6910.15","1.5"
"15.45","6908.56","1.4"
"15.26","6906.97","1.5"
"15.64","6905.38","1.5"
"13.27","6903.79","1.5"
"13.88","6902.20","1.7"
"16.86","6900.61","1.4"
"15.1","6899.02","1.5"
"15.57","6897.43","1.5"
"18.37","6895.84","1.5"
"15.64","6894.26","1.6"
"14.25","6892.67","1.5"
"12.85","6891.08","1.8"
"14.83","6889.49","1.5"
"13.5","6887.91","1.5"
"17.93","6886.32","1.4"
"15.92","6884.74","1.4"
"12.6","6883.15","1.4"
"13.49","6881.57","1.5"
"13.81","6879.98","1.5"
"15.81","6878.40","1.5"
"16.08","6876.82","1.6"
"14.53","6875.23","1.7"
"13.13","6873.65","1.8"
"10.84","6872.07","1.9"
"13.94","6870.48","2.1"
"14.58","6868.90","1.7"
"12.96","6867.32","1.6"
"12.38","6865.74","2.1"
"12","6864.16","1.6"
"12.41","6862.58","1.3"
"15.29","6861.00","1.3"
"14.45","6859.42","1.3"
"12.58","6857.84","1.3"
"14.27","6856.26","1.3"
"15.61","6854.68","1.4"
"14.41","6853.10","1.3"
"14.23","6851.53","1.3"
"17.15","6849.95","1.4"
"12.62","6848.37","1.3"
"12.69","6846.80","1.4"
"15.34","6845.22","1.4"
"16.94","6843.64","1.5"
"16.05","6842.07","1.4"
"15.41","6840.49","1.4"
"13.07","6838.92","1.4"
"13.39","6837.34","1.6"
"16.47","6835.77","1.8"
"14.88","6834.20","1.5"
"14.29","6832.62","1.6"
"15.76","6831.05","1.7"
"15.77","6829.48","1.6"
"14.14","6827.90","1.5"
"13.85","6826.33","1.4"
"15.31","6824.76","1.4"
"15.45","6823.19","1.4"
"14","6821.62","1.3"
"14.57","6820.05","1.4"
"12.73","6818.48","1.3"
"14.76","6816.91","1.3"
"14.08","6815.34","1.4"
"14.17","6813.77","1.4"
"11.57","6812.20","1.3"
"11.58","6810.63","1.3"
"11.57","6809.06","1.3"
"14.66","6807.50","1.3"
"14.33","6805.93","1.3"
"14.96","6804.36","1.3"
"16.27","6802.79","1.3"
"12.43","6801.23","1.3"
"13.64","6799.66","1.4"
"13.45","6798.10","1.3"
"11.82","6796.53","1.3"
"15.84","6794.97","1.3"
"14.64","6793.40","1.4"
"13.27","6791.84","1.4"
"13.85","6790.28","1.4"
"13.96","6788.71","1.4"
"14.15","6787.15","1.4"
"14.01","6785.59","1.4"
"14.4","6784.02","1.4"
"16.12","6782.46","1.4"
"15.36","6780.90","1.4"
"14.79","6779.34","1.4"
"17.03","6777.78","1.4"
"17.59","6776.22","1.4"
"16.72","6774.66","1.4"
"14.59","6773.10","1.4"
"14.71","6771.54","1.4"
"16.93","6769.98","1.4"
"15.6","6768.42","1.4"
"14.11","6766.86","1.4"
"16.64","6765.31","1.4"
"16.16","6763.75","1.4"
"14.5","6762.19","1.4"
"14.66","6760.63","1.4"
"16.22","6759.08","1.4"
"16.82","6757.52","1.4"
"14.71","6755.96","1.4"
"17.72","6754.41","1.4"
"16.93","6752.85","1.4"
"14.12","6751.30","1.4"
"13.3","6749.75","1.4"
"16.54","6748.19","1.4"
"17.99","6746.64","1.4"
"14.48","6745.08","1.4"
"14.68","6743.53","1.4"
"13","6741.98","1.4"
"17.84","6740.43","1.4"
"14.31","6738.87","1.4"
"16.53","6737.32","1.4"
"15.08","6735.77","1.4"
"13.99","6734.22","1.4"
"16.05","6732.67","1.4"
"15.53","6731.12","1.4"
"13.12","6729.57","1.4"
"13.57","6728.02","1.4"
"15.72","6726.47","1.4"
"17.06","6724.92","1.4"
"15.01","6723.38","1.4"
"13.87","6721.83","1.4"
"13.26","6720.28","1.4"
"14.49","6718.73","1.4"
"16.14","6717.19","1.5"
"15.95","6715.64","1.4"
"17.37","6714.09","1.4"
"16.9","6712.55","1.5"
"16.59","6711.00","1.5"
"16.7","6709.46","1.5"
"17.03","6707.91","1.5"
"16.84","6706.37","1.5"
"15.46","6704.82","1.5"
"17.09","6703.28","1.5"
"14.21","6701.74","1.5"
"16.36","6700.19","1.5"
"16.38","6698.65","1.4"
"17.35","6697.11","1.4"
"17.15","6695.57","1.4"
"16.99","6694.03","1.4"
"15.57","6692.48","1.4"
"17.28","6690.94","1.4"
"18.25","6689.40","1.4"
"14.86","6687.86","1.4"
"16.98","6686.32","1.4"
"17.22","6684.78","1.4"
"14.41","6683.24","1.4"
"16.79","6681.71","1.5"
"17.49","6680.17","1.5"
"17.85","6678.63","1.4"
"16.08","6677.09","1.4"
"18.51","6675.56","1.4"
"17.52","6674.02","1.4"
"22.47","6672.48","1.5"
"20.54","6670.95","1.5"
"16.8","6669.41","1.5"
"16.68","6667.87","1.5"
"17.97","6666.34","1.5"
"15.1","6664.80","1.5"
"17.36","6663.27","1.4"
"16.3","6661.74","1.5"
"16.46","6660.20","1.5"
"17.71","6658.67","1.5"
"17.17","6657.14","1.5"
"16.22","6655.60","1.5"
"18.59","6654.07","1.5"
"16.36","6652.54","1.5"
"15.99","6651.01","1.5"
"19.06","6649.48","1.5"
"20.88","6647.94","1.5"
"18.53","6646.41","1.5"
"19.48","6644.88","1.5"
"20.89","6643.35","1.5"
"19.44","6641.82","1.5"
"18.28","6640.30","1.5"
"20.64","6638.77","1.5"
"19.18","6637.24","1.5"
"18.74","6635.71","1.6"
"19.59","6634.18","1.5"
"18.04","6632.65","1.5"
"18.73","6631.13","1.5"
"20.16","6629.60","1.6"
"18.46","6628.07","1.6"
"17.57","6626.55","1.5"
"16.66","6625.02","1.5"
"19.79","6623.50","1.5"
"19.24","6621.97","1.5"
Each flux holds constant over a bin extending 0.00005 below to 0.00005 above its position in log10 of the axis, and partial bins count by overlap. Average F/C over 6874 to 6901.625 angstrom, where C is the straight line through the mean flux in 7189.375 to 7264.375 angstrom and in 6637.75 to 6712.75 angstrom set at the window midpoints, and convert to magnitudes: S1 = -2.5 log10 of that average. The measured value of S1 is 0.22 mag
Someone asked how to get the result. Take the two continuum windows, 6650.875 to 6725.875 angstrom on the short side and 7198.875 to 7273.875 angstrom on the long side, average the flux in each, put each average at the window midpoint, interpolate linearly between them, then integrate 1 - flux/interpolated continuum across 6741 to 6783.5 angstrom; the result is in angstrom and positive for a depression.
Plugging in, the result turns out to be 3.9 angstrom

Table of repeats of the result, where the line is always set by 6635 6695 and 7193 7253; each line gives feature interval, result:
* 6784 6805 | 4.8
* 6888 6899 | 2.1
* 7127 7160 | 5.6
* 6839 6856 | 3.2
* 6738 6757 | 2.7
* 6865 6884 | 5.0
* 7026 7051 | -4.0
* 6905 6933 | 3.9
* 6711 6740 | 4.3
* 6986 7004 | -0.8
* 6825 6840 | 3.0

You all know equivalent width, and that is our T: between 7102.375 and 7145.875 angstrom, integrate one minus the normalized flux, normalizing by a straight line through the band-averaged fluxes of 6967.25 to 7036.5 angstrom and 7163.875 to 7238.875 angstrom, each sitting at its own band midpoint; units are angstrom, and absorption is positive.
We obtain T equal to 3.23 angstrom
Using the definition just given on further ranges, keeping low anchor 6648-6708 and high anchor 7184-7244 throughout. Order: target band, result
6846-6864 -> 3.8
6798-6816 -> 4.2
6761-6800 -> 5.7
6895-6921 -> 3.9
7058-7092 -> -1.7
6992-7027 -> -2.4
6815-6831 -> 2.9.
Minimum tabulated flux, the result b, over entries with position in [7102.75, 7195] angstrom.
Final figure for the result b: 12.5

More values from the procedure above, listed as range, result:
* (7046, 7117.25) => 15.22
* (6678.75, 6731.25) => 13.12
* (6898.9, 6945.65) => 13.27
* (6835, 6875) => 10.84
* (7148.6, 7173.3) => 14.26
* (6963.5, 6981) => 16.16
